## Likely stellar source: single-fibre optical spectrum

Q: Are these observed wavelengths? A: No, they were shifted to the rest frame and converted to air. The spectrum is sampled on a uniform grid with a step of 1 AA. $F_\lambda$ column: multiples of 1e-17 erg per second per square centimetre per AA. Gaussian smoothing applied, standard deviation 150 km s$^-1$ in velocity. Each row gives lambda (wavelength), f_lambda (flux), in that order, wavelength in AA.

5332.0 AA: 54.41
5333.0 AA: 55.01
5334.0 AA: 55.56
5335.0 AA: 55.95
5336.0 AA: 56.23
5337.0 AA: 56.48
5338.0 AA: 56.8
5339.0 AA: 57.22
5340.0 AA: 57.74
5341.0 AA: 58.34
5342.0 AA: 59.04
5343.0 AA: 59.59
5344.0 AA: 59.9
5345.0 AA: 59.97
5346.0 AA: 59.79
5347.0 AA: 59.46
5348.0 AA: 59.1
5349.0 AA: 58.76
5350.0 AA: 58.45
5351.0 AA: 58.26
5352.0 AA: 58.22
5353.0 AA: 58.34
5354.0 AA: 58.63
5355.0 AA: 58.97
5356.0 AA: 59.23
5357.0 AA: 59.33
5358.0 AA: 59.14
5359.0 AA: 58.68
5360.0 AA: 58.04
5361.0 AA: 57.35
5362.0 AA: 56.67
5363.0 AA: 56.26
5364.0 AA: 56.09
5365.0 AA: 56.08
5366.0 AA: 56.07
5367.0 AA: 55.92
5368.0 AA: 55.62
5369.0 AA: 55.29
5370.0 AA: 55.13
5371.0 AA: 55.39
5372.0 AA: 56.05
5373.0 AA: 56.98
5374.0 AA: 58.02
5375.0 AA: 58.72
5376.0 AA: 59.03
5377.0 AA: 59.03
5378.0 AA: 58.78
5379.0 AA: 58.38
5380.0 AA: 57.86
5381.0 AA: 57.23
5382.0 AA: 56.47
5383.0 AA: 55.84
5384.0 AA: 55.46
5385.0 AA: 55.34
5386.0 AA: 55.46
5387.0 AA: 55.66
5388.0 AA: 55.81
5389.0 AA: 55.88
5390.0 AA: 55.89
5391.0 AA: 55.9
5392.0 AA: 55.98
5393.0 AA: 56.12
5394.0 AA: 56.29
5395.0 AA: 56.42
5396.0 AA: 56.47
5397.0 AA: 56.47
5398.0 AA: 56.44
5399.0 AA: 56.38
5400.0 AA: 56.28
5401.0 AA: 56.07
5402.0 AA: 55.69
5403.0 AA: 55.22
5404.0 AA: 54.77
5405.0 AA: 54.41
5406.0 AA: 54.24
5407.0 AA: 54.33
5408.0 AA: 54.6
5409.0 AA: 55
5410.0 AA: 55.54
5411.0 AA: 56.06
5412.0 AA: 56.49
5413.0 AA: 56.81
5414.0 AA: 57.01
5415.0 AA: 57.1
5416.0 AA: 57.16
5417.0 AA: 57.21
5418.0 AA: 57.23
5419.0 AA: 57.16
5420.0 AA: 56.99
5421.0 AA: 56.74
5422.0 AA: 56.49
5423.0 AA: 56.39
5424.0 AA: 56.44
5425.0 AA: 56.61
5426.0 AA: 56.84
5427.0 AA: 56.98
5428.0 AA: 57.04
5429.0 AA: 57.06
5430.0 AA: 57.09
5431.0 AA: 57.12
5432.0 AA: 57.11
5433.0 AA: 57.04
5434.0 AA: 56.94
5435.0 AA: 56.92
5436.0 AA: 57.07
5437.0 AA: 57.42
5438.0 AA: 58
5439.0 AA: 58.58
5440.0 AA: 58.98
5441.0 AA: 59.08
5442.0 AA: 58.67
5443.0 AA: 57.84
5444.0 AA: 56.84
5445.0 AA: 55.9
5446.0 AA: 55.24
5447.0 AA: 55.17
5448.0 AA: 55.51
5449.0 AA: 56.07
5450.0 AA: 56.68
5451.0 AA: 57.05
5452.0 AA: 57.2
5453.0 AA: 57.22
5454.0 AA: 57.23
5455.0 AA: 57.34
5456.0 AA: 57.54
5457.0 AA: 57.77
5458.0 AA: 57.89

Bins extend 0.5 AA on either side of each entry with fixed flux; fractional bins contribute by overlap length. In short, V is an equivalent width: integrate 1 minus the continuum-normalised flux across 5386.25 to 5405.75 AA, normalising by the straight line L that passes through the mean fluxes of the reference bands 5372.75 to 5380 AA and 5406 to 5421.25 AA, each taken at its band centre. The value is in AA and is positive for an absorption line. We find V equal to 0.5 AA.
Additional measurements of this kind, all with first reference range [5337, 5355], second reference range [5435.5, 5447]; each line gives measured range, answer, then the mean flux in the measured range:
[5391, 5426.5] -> 1.1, 56.2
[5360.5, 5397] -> 1.1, 56.5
